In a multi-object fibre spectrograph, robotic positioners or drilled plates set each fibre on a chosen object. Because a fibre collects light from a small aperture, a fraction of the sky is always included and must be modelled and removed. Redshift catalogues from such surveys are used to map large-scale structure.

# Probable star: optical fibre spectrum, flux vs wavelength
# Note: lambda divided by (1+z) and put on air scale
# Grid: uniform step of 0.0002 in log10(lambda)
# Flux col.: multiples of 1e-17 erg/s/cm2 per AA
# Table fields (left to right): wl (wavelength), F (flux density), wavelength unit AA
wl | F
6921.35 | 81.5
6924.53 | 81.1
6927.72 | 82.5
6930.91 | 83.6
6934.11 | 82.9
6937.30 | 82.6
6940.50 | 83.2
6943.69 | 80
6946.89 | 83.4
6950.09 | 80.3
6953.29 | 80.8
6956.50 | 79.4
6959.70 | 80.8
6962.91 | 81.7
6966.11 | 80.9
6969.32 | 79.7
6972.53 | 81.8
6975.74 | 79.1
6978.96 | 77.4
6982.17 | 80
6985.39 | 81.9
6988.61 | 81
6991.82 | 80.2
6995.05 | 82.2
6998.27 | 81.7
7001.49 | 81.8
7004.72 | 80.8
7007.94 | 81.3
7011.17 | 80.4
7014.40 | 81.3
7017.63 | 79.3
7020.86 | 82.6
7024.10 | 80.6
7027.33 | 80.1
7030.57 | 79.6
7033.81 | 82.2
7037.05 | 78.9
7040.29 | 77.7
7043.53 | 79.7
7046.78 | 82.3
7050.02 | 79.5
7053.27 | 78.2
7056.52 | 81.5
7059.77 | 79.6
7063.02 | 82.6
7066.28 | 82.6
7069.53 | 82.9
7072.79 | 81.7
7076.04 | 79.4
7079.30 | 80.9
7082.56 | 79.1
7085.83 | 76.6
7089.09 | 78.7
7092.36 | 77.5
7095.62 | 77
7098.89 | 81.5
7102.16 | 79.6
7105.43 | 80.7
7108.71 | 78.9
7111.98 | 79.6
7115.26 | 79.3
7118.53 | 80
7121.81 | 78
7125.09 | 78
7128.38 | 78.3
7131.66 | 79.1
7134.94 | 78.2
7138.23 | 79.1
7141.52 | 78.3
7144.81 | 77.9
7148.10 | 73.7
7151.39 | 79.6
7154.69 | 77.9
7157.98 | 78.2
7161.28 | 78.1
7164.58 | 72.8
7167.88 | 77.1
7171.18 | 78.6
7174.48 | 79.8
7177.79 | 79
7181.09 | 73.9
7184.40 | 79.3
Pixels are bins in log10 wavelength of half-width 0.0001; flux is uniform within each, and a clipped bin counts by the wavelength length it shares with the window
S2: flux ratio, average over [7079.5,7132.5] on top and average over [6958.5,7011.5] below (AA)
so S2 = 0.98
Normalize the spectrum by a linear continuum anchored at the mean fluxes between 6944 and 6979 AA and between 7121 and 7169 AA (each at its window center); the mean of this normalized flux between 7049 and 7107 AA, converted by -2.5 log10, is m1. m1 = -0.02 mag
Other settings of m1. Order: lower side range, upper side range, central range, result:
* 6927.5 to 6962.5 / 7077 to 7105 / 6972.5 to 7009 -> 0.00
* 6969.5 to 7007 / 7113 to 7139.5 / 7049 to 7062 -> 0.00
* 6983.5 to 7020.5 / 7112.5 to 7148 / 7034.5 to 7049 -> 0.01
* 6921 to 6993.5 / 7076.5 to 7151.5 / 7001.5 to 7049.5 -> -0.01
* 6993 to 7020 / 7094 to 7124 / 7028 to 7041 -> 0.01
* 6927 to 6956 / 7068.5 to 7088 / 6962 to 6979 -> 0.02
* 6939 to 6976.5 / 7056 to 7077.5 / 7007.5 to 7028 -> 0.01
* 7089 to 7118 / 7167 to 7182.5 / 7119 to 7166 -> 0.01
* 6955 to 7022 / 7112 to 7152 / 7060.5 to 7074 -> -0.04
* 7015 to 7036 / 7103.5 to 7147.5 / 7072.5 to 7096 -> 0.01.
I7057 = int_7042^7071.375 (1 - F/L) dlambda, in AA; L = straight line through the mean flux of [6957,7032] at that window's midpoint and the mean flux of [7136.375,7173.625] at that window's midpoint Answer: -0.6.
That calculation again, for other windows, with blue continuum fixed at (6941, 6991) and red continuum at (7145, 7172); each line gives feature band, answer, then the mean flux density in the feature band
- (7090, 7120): -0.5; 79.3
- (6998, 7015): -0.3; 81.2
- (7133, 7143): -0.2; 78.6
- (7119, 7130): -0.1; 78.2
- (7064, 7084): -0.7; 81.2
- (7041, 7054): -0.1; 79.9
